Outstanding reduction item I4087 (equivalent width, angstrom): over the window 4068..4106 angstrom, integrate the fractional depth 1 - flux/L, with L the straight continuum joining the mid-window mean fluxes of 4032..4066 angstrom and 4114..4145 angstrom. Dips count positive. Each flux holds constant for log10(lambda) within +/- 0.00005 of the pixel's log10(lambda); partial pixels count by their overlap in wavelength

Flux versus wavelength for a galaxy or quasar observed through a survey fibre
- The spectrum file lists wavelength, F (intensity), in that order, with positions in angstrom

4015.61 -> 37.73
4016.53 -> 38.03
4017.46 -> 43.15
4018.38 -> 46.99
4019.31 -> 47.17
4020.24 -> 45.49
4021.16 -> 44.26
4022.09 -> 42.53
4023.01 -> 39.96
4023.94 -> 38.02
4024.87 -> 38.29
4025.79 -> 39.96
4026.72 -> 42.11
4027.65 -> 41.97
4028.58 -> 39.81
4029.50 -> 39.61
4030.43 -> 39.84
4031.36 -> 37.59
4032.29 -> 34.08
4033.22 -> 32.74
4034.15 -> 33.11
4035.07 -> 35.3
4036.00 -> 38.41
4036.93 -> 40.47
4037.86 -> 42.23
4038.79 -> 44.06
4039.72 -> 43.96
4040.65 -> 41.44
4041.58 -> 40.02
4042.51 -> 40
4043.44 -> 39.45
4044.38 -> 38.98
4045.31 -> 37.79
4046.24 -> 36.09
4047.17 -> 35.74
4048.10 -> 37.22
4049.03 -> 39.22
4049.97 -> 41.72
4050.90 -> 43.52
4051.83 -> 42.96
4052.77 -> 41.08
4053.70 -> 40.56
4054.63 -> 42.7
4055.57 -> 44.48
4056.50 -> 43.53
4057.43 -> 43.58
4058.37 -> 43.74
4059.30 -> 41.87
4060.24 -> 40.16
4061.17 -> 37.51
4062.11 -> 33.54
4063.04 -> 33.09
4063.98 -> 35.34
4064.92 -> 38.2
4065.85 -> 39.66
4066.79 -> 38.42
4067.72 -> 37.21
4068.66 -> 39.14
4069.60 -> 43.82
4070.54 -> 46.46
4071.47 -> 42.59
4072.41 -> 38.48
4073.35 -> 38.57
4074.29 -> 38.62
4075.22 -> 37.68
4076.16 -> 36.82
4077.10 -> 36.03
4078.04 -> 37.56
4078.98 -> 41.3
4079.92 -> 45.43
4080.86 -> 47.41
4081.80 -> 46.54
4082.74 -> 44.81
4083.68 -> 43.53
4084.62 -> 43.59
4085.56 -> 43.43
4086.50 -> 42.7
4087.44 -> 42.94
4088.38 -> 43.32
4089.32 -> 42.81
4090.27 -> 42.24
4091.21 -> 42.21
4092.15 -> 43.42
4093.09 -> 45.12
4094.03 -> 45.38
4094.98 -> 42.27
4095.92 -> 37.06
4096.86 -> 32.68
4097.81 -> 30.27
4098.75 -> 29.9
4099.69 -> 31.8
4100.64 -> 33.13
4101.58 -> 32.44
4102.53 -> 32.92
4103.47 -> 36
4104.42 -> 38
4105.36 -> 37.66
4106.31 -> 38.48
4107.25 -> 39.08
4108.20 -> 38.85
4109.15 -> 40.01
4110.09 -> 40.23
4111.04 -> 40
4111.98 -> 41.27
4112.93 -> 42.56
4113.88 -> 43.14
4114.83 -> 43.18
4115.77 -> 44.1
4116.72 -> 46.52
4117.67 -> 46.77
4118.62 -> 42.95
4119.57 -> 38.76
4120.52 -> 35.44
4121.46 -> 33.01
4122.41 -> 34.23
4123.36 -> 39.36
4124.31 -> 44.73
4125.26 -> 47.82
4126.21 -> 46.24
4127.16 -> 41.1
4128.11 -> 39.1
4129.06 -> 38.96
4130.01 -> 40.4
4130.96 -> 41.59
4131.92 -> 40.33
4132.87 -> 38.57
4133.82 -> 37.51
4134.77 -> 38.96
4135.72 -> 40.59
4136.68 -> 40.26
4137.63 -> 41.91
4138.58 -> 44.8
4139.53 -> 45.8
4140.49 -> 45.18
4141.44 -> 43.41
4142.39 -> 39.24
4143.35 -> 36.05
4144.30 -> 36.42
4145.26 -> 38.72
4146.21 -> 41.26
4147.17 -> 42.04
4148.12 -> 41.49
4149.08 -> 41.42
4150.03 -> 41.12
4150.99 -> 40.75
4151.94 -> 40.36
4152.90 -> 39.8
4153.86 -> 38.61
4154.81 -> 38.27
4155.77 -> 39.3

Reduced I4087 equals 0.3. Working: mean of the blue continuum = 39.4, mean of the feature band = 39.9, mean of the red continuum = 41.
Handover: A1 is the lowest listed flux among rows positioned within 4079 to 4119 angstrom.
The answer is 29.9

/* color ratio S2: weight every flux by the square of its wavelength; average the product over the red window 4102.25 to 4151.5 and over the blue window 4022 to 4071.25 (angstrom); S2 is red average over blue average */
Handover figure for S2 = 1.06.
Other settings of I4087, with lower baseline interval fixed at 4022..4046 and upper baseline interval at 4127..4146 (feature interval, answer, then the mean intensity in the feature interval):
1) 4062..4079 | 0.5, 38.6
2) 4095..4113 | 1.6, 36.5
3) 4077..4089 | -1.0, 43.2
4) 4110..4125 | -0.3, 41.1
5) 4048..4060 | -0.8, 42.1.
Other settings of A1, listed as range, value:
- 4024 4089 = 32.74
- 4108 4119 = 38.85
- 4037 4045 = 38.98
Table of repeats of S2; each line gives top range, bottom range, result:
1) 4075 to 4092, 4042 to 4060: 1.06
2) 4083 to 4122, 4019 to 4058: 1.02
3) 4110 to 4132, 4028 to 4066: 1.09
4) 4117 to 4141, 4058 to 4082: 1.06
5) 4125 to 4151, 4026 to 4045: 1.10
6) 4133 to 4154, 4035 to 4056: 1.06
